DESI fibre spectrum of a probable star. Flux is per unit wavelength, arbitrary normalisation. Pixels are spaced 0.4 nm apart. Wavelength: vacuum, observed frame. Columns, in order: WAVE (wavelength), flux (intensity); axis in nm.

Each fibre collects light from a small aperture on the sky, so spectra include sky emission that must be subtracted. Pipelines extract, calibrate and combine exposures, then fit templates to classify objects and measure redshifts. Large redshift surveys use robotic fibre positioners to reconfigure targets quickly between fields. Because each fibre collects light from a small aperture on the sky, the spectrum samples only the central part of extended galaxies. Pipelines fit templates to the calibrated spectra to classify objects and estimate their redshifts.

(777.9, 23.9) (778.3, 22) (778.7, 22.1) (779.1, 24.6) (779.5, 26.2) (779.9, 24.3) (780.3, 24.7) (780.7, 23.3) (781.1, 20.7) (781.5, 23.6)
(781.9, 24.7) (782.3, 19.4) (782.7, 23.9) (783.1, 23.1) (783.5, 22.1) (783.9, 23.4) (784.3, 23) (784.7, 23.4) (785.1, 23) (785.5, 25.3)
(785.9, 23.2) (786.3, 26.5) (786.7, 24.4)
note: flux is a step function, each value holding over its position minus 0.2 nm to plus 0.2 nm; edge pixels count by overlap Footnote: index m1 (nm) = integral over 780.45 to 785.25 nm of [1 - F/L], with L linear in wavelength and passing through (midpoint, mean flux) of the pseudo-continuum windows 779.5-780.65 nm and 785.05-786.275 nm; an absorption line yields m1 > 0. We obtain 0.33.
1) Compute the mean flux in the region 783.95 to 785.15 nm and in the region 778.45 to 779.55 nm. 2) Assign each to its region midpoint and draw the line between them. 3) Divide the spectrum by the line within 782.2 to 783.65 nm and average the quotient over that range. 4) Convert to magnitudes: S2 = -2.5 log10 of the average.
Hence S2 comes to 0.05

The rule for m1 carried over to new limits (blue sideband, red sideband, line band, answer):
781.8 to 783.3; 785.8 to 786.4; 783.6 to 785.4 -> 0.05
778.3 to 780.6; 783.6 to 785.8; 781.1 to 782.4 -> 0.07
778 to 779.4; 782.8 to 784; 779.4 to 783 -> -0.04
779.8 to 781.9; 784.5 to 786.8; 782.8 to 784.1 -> 0.05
